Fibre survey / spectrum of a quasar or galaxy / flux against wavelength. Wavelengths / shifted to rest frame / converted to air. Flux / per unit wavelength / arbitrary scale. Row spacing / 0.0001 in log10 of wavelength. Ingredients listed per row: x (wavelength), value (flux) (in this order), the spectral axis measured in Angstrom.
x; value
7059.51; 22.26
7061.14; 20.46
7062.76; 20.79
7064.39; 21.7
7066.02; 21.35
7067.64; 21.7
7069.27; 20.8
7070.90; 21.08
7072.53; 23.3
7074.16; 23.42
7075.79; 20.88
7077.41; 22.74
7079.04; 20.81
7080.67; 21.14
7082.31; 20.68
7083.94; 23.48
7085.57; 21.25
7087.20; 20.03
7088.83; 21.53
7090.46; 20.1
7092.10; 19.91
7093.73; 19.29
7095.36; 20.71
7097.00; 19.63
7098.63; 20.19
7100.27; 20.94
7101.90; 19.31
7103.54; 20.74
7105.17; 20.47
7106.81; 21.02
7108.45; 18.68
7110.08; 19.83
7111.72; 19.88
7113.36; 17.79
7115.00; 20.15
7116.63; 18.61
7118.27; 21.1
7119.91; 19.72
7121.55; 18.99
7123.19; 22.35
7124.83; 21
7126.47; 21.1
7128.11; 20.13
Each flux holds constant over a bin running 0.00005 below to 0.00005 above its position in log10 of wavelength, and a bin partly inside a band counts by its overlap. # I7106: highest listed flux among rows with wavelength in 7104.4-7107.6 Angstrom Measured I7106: 21.02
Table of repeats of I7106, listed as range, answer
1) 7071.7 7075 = 23.42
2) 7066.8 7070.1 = 21.7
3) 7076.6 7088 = 23.48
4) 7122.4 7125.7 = 22.35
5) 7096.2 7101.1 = 20.94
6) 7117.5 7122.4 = 21.1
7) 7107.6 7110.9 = 19.83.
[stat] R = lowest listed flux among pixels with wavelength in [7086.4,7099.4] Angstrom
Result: 19.29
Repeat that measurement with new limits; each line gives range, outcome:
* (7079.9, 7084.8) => 20.68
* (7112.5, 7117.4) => 17.79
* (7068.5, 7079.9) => 20.8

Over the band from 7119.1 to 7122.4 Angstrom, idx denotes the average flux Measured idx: 19.4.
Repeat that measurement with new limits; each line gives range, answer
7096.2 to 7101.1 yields 20.3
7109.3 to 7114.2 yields 19.1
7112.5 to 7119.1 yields 19.4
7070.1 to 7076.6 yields 22.2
